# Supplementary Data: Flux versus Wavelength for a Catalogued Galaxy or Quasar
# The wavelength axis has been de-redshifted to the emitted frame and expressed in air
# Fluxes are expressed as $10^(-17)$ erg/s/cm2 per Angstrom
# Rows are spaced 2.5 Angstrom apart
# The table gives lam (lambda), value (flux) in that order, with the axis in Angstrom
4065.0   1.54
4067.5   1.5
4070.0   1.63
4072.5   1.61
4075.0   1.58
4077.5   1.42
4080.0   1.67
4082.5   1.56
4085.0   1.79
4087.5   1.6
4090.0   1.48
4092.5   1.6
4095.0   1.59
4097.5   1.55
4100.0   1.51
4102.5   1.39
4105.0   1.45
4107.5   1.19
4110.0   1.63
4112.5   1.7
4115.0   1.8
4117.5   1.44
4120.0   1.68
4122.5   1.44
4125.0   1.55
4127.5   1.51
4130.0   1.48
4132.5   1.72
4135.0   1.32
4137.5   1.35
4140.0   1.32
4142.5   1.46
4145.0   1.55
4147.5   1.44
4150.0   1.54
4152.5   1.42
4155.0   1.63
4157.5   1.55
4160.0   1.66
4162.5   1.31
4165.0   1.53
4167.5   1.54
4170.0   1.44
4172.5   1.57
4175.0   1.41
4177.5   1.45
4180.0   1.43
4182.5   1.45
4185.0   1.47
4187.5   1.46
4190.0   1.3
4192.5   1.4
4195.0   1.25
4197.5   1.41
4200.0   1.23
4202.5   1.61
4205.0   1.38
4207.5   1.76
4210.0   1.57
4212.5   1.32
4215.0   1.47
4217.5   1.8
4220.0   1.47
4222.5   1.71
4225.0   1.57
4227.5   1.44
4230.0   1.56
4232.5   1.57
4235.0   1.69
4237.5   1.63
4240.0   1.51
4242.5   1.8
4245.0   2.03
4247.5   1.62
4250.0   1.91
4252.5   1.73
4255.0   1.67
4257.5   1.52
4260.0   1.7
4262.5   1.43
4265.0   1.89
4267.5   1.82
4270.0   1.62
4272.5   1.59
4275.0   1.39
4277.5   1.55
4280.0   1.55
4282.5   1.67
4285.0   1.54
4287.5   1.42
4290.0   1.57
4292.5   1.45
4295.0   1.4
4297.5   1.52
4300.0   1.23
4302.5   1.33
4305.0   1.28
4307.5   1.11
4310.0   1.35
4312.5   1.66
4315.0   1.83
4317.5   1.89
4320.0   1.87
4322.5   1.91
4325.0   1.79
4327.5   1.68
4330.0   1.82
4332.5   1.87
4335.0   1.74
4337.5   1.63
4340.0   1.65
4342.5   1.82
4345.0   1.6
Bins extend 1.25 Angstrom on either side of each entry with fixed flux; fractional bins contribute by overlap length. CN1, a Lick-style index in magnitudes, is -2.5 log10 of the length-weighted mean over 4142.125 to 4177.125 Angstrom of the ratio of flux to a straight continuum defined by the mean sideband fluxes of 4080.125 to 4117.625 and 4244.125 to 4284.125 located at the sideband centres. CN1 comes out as 0.07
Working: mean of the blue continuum 1.56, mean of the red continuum 1.66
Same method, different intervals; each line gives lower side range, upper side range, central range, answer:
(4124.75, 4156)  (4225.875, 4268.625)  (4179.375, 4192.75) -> 0.106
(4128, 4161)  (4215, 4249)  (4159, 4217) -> 0.079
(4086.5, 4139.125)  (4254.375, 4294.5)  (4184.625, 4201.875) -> 0.140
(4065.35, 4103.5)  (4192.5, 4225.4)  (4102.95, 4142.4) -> 0.031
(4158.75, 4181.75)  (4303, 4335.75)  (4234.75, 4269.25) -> -0.083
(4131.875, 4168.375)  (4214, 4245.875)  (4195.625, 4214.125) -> 0.089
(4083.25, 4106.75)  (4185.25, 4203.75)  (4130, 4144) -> 0.027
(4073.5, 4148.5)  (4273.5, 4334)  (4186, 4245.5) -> 0.013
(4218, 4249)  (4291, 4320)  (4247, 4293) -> -0.039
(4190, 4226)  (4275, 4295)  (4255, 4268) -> -0.105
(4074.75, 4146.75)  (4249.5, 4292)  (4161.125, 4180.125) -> 0.069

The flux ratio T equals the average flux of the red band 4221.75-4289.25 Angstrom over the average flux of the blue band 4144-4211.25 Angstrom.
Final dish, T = 1.1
